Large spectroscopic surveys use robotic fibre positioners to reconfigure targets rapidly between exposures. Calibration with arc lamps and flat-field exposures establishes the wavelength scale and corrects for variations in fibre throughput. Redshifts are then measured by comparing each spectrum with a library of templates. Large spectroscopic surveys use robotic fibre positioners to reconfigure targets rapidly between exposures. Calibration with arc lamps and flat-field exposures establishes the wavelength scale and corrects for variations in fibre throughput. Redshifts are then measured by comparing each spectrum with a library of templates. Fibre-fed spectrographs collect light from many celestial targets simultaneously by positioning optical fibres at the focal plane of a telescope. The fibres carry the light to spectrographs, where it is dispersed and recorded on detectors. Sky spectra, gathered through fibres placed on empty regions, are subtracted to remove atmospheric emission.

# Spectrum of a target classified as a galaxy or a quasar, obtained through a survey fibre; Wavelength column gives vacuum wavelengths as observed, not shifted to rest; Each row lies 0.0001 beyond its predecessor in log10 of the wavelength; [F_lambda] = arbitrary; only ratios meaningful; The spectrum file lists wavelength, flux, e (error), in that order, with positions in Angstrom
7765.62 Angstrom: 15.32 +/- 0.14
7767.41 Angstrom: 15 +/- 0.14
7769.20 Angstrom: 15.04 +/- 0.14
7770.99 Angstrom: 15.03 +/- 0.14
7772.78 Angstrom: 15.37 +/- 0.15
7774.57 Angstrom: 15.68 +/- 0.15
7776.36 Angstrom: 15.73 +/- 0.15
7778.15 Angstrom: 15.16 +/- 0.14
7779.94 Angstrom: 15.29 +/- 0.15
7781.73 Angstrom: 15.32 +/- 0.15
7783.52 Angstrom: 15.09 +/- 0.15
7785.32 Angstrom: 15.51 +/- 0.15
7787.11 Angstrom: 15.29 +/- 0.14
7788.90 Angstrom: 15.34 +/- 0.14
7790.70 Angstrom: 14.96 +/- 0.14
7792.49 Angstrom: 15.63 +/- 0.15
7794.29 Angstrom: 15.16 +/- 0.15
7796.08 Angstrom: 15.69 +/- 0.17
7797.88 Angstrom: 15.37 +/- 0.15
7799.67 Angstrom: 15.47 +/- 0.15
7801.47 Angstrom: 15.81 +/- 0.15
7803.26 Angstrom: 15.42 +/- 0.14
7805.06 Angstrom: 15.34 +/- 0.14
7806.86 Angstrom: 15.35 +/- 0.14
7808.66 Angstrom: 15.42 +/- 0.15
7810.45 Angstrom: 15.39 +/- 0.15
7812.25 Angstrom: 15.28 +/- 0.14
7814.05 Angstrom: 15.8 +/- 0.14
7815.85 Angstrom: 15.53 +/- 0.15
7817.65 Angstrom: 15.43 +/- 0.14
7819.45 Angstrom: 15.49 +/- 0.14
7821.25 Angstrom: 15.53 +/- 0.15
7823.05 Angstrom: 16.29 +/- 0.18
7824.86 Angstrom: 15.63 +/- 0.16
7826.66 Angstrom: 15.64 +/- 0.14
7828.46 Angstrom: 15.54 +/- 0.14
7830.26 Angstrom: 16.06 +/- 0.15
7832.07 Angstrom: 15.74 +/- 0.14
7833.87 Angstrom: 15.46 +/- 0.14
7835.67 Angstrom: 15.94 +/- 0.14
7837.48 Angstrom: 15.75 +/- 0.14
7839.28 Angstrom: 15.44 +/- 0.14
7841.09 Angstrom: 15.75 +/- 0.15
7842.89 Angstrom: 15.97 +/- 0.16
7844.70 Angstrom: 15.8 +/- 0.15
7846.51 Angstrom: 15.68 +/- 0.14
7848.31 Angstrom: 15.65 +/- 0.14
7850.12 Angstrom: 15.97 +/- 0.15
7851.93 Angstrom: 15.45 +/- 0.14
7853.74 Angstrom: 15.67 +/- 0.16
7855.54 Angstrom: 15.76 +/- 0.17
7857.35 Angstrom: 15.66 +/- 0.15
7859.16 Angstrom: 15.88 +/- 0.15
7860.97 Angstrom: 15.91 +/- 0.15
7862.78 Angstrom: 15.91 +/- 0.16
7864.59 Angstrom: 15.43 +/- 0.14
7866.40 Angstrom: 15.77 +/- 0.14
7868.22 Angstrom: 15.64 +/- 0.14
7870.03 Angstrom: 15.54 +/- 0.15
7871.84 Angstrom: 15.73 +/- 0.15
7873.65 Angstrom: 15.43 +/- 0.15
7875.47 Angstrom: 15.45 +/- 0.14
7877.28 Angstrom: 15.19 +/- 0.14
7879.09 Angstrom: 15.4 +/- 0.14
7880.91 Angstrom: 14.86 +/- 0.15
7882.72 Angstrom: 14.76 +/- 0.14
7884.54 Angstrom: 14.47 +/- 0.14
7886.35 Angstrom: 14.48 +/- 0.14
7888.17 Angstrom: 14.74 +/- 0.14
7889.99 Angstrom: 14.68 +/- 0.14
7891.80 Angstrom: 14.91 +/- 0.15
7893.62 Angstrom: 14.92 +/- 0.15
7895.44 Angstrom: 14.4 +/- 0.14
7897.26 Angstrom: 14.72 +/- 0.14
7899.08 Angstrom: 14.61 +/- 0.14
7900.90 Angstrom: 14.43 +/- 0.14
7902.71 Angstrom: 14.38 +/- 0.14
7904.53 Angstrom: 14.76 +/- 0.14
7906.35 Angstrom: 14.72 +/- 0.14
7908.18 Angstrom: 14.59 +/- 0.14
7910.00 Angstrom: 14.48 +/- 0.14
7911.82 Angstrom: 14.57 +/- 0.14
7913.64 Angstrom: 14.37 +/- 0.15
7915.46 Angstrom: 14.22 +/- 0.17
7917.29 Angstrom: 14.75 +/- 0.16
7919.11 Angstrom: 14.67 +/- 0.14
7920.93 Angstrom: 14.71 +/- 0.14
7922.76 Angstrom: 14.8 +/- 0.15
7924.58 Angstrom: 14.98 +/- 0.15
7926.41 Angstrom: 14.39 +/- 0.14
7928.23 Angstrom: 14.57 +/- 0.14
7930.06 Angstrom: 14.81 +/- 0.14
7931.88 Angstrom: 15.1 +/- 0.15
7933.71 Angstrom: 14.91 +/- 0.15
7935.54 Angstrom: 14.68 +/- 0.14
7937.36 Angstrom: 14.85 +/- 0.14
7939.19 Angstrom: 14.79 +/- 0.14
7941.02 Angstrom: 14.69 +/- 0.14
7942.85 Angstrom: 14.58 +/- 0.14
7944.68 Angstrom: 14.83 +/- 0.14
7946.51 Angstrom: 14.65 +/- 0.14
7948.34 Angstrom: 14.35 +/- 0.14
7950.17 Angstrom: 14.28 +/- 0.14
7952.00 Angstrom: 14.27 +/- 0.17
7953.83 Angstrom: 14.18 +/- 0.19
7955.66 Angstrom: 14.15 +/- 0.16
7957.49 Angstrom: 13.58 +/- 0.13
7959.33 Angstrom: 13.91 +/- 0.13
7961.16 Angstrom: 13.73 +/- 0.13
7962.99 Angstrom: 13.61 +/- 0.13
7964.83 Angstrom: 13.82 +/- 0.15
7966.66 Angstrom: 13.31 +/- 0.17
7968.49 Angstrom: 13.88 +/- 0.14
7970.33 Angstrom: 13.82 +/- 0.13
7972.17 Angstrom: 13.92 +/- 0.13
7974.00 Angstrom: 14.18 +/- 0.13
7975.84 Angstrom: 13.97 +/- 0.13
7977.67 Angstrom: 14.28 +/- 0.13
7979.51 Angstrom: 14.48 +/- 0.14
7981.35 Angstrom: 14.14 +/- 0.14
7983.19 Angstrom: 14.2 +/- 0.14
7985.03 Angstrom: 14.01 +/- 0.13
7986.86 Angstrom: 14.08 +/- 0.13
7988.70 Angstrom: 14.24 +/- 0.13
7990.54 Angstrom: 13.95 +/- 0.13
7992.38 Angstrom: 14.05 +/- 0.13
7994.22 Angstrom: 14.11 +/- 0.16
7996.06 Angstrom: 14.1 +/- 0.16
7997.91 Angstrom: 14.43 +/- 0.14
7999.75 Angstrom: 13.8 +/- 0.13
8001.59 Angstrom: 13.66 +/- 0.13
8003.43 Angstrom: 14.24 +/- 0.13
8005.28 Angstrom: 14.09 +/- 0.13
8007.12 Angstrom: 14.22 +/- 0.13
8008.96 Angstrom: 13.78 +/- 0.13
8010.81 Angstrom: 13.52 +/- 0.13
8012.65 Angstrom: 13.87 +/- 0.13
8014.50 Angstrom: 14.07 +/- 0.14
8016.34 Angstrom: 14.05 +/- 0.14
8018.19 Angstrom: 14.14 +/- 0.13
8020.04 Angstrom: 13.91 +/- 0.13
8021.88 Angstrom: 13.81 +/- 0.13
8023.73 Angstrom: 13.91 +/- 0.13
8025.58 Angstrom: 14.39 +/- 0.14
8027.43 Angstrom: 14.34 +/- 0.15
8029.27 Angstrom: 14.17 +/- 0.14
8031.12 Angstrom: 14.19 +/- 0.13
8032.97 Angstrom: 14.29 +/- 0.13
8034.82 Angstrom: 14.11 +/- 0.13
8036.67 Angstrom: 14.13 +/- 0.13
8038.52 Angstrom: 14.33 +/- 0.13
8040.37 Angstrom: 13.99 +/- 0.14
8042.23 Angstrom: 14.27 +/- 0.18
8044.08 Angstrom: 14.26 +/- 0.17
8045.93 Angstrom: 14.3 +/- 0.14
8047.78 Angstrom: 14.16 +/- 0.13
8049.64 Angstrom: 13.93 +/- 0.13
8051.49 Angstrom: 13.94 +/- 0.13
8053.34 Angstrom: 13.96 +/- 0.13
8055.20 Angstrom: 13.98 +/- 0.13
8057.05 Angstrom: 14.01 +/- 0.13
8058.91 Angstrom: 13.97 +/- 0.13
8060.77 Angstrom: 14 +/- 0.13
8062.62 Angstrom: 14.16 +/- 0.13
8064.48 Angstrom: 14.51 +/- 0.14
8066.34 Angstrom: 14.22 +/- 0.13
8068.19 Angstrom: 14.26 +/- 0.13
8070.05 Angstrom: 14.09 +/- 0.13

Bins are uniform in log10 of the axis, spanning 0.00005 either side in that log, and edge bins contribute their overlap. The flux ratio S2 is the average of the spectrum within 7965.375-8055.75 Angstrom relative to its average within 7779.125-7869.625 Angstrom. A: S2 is 0.9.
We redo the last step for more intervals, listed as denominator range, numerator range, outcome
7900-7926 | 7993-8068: 0.96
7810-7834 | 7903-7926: 0.93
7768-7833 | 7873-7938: 0.95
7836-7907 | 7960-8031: 0.92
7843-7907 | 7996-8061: 0.92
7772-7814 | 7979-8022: 0.91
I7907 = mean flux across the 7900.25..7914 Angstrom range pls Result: 14.6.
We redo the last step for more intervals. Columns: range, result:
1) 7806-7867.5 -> 15.7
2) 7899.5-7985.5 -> 14.4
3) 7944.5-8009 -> 14.1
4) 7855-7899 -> 15.2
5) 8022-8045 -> 14.2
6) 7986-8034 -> 14.1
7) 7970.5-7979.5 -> 14.1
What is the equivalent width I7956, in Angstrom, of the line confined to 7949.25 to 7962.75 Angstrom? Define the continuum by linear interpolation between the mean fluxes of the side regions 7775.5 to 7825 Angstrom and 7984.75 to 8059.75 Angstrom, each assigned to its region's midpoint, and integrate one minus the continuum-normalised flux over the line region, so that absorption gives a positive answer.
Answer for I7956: 0.5 Angstrom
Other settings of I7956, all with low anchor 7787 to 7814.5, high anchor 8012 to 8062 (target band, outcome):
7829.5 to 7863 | -1.3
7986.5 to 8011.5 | 0.5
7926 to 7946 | -0.1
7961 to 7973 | 0.6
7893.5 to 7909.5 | 0.3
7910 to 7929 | 0.2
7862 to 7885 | -0.5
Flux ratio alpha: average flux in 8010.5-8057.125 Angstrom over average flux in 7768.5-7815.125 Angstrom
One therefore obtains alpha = 0.92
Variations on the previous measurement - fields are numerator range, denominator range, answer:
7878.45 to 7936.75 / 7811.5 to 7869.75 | 0.94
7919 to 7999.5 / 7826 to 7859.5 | 0.91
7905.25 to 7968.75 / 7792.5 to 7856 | 0.92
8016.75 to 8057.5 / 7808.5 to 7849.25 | 0.90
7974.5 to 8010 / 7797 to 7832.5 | 0.90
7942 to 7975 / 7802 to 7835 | 0.90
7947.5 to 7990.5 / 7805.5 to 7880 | 0.90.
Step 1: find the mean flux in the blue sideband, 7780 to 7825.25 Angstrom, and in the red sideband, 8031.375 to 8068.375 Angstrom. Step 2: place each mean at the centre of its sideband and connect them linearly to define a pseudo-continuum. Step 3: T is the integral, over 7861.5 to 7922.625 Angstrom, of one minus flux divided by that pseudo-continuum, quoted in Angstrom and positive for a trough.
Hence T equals 0.3 Angstrom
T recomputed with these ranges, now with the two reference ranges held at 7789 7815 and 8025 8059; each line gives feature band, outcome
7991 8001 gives 0.22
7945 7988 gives 1.49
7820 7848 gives -0.89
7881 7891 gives 0.22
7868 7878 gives -0.29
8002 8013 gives 0.30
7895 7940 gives 0.48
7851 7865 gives -0.54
